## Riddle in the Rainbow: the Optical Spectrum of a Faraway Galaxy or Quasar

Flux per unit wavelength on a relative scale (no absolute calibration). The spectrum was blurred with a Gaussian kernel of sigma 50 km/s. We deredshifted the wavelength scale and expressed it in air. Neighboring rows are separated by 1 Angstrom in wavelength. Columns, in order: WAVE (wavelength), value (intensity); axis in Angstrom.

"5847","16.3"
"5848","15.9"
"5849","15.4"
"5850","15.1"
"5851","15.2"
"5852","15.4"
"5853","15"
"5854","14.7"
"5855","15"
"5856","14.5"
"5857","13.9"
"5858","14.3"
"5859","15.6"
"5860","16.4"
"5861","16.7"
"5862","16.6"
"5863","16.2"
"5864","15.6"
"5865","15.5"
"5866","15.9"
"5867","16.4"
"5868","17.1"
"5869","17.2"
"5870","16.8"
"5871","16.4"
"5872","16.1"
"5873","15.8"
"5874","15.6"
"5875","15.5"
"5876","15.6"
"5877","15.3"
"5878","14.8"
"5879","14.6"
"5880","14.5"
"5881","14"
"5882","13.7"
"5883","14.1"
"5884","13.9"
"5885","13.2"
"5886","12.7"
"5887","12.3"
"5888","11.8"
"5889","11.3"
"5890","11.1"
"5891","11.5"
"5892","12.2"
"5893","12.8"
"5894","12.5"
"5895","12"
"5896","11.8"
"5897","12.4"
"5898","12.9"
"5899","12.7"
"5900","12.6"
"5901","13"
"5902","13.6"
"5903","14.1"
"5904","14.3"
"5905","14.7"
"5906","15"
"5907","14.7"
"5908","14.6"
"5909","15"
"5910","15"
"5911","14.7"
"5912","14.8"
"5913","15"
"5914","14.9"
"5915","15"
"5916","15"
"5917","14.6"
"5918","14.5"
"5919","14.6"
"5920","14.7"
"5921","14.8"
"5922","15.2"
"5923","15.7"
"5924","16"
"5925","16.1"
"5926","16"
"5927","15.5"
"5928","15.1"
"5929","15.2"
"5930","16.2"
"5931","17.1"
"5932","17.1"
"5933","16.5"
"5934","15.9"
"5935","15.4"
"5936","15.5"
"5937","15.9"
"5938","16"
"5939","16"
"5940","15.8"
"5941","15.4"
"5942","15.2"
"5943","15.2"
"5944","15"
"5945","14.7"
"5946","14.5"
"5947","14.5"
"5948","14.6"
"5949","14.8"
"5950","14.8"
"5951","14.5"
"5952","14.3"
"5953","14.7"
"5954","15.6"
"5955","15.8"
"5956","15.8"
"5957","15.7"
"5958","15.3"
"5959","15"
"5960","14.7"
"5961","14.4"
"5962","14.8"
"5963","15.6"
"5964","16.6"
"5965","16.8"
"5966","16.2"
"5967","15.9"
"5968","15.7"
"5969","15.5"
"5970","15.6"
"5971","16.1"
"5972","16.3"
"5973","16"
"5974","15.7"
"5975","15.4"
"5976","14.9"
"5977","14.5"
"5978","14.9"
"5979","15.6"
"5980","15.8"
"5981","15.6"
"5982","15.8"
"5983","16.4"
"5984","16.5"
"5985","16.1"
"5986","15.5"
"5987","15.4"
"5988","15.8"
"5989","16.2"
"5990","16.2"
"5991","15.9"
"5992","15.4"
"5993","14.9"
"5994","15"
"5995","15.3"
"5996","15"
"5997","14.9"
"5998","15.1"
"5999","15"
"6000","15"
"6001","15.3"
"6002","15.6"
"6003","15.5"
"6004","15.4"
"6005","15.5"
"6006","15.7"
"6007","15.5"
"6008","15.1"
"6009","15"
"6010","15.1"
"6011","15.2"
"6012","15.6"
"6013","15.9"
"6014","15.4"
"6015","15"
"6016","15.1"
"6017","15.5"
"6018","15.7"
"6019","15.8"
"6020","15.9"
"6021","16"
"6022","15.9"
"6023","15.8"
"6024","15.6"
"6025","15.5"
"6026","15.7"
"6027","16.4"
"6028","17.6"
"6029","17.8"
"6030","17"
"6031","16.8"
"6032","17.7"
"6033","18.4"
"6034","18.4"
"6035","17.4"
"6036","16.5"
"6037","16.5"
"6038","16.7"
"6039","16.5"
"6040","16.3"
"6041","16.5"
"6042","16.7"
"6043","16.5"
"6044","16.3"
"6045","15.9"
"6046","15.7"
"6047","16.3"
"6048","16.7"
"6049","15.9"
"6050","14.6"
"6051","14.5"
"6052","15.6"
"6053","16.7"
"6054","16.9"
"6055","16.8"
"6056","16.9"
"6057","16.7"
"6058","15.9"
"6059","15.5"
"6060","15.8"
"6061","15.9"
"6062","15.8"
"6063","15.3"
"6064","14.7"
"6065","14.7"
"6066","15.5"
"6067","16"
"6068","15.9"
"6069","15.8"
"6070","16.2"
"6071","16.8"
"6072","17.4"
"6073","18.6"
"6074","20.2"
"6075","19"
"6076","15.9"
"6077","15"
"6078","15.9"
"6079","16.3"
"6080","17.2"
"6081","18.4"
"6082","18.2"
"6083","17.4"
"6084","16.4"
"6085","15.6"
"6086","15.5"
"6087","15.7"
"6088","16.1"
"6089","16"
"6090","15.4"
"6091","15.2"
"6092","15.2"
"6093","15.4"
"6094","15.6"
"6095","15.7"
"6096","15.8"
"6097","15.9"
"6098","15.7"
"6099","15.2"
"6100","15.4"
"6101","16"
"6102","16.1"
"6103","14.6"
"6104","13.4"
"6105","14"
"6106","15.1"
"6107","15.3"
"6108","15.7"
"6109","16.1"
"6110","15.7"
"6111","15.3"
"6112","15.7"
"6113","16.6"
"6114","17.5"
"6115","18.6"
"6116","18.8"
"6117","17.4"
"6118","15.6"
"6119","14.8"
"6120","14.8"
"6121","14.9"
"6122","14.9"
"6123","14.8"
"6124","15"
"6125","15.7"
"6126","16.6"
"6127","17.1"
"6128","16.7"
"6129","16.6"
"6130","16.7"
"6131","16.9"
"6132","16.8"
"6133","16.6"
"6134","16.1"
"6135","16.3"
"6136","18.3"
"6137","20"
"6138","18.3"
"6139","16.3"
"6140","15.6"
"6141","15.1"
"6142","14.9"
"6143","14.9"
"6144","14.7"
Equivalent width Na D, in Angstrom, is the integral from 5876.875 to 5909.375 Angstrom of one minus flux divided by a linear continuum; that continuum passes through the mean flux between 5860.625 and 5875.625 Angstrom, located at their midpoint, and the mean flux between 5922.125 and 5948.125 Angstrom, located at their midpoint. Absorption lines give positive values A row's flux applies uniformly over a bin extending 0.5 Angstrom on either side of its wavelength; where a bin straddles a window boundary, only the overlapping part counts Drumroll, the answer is 5.49 Angstrom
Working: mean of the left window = 16.2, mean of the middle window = 13.3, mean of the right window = 15.6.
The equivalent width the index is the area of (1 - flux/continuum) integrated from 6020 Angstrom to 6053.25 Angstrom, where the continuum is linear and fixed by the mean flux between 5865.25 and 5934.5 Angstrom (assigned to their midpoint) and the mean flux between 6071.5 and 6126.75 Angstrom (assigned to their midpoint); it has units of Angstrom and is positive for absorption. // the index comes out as -1.8 Angstrom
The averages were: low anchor 14.5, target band 16.4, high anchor 16.1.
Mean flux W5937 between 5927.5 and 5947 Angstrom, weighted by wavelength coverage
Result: 15.6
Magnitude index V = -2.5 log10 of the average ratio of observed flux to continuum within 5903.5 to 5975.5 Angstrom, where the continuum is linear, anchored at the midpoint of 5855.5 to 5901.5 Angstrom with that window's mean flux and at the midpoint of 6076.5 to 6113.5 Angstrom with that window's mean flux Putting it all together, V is -0.05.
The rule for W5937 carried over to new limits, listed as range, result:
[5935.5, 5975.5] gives 15.4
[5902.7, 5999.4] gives 15.4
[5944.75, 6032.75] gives 15.6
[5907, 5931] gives 15.2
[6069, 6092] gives 16.7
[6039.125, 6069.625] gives 16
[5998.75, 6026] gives 15.5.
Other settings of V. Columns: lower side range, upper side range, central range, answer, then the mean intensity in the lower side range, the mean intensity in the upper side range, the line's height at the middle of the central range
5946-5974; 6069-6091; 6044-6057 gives 0.02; 15.4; 16.8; 16.4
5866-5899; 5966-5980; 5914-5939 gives -0.06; 14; 15.6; 14.8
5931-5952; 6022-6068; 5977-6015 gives 0.03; 15.4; 16.3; 15.9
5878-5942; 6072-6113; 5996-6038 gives -0.04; 14.4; 16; 15.4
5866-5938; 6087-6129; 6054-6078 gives -0.06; 14.6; 15.8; 15.5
